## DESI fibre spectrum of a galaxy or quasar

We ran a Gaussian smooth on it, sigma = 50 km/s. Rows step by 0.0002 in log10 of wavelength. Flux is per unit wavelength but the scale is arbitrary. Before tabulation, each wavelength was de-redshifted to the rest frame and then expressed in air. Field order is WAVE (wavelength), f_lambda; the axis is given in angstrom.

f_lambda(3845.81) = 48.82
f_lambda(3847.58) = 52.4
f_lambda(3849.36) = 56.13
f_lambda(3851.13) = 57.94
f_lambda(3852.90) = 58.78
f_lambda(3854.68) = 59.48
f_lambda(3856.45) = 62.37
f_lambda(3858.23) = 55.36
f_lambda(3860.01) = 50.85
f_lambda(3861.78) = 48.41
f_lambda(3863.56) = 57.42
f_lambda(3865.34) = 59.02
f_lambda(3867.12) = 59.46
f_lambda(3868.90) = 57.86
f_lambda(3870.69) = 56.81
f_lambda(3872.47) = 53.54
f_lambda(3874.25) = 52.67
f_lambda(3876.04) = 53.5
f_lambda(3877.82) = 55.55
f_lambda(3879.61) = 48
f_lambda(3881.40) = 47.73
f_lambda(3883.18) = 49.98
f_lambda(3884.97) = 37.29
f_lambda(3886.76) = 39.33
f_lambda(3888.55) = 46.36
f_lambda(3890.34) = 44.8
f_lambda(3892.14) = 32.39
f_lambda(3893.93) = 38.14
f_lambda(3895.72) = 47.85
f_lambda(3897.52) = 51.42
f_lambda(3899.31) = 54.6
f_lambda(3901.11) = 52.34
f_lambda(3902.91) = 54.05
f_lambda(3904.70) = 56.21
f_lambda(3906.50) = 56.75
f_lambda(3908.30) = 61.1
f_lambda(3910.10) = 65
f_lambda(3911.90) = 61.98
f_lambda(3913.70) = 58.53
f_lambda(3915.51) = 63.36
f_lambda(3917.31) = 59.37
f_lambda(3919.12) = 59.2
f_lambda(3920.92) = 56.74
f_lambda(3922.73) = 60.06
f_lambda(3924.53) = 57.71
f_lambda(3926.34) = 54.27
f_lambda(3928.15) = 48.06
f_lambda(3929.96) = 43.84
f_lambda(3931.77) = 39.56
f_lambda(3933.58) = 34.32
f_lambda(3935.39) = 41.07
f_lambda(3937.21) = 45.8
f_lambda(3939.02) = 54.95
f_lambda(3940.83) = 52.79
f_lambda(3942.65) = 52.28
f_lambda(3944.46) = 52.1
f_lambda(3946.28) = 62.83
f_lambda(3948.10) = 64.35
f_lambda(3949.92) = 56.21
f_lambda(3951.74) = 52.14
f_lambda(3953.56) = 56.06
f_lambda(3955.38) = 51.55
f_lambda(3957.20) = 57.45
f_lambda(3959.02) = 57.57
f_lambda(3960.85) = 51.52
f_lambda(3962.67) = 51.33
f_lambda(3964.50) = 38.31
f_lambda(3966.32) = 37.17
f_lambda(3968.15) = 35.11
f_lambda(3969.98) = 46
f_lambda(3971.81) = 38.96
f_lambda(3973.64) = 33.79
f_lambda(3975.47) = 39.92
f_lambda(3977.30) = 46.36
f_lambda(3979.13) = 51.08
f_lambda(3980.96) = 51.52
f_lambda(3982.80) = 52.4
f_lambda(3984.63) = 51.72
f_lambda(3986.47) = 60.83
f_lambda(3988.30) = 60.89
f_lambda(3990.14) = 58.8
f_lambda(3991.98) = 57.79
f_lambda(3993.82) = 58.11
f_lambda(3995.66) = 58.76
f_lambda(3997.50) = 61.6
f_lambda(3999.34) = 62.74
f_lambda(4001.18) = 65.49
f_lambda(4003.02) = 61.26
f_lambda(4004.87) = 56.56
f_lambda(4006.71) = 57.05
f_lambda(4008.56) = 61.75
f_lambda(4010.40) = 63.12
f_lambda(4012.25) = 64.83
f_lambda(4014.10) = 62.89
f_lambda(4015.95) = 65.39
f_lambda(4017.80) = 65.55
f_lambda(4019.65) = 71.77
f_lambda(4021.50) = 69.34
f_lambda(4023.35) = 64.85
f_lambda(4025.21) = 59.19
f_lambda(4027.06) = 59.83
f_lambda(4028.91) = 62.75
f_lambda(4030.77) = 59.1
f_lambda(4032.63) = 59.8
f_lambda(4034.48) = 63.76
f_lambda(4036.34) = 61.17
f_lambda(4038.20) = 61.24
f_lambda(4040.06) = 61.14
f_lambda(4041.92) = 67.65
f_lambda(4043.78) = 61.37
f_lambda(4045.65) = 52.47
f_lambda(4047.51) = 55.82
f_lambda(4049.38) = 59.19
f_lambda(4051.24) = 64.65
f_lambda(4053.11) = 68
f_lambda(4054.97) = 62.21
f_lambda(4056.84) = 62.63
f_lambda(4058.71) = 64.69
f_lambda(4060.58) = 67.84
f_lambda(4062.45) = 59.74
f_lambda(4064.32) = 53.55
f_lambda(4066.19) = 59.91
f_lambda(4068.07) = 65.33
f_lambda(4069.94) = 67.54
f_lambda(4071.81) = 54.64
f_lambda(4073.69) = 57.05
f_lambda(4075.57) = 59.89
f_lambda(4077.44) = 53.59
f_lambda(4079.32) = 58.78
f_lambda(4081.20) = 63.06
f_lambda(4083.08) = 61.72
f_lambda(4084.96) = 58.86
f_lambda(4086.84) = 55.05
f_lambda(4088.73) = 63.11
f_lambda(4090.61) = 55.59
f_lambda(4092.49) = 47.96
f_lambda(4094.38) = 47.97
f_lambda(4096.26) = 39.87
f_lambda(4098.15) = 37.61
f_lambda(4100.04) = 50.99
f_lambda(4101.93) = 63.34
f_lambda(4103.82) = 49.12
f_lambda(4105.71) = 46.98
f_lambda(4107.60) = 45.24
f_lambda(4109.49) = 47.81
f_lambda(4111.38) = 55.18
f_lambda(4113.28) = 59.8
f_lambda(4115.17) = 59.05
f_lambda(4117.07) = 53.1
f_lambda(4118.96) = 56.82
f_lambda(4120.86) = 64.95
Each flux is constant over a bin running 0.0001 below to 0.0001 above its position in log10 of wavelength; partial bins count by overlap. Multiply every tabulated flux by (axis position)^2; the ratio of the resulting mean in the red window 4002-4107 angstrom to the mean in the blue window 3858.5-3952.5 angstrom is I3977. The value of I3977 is 1.2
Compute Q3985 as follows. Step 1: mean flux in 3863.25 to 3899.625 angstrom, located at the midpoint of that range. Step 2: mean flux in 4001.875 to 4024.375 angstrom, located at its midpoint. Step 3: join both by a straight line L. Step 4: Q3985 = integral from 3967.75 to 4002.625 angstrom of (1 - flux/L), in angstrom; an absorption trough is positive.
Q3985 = 4.7 angstrom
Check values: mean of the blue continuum 49.5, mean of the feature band 52.6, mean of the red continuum 63.7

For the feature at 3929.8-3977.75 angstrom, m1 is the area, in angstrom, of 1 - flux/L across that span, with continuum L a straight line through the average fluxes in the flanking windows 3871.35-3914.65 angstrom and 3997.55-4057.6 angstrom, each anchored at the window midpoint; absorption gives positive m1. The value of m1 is 6.8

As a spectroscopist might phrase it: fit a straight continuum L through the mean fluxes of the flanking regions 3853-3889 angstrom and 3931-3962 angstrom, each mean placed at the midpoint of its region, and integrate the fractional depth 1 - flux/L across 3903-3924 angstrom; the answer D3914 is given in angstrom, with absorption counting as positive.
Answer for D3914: -2.9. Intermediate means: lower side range 52.8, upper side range 52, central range 59.6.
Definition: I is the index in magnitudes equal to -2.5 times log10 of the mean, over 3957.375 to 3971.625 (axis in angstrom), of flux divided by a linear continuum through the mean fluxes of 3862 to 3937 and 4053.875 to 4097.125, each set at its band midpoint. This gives 0.19 mag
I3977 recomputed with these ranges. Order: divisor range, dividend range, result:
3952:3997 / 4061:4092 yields 1.24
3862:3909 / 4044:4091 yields 1.30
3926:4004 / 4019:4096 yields 1.23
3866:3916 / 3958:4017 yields 1.09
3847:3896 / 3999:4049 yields 1.31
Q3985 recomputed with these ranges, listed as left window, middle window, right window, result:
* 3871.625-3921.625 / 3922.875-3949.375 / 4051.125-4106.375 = 1.27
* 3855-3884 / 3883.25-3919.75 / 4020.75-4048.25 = 2.54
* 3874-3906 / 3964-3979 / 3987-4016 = 4.53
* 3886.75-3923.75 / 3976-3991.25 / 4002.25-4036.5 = 1.53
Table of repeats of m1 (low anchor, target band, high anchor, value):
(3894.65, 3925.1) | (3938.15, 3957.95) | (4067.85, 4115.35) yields 0.4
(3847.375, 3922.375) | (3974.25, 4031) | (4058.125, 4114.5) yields -4.7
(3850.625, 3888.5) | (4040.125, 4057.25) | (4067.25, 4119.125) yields -2.2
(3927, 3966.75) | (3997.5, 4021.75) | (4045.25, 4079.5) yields -3.3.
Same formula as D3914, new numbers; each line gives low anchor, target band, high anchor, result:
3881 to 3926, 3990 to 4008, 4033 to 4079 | -0.6 angstrom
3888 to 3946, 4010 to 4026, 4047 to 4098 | -2.6 angstrom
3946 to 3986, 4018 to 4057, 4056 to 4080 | -3.7 angstrom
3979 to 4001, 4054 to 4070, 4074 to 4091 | -1.0 angstrom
